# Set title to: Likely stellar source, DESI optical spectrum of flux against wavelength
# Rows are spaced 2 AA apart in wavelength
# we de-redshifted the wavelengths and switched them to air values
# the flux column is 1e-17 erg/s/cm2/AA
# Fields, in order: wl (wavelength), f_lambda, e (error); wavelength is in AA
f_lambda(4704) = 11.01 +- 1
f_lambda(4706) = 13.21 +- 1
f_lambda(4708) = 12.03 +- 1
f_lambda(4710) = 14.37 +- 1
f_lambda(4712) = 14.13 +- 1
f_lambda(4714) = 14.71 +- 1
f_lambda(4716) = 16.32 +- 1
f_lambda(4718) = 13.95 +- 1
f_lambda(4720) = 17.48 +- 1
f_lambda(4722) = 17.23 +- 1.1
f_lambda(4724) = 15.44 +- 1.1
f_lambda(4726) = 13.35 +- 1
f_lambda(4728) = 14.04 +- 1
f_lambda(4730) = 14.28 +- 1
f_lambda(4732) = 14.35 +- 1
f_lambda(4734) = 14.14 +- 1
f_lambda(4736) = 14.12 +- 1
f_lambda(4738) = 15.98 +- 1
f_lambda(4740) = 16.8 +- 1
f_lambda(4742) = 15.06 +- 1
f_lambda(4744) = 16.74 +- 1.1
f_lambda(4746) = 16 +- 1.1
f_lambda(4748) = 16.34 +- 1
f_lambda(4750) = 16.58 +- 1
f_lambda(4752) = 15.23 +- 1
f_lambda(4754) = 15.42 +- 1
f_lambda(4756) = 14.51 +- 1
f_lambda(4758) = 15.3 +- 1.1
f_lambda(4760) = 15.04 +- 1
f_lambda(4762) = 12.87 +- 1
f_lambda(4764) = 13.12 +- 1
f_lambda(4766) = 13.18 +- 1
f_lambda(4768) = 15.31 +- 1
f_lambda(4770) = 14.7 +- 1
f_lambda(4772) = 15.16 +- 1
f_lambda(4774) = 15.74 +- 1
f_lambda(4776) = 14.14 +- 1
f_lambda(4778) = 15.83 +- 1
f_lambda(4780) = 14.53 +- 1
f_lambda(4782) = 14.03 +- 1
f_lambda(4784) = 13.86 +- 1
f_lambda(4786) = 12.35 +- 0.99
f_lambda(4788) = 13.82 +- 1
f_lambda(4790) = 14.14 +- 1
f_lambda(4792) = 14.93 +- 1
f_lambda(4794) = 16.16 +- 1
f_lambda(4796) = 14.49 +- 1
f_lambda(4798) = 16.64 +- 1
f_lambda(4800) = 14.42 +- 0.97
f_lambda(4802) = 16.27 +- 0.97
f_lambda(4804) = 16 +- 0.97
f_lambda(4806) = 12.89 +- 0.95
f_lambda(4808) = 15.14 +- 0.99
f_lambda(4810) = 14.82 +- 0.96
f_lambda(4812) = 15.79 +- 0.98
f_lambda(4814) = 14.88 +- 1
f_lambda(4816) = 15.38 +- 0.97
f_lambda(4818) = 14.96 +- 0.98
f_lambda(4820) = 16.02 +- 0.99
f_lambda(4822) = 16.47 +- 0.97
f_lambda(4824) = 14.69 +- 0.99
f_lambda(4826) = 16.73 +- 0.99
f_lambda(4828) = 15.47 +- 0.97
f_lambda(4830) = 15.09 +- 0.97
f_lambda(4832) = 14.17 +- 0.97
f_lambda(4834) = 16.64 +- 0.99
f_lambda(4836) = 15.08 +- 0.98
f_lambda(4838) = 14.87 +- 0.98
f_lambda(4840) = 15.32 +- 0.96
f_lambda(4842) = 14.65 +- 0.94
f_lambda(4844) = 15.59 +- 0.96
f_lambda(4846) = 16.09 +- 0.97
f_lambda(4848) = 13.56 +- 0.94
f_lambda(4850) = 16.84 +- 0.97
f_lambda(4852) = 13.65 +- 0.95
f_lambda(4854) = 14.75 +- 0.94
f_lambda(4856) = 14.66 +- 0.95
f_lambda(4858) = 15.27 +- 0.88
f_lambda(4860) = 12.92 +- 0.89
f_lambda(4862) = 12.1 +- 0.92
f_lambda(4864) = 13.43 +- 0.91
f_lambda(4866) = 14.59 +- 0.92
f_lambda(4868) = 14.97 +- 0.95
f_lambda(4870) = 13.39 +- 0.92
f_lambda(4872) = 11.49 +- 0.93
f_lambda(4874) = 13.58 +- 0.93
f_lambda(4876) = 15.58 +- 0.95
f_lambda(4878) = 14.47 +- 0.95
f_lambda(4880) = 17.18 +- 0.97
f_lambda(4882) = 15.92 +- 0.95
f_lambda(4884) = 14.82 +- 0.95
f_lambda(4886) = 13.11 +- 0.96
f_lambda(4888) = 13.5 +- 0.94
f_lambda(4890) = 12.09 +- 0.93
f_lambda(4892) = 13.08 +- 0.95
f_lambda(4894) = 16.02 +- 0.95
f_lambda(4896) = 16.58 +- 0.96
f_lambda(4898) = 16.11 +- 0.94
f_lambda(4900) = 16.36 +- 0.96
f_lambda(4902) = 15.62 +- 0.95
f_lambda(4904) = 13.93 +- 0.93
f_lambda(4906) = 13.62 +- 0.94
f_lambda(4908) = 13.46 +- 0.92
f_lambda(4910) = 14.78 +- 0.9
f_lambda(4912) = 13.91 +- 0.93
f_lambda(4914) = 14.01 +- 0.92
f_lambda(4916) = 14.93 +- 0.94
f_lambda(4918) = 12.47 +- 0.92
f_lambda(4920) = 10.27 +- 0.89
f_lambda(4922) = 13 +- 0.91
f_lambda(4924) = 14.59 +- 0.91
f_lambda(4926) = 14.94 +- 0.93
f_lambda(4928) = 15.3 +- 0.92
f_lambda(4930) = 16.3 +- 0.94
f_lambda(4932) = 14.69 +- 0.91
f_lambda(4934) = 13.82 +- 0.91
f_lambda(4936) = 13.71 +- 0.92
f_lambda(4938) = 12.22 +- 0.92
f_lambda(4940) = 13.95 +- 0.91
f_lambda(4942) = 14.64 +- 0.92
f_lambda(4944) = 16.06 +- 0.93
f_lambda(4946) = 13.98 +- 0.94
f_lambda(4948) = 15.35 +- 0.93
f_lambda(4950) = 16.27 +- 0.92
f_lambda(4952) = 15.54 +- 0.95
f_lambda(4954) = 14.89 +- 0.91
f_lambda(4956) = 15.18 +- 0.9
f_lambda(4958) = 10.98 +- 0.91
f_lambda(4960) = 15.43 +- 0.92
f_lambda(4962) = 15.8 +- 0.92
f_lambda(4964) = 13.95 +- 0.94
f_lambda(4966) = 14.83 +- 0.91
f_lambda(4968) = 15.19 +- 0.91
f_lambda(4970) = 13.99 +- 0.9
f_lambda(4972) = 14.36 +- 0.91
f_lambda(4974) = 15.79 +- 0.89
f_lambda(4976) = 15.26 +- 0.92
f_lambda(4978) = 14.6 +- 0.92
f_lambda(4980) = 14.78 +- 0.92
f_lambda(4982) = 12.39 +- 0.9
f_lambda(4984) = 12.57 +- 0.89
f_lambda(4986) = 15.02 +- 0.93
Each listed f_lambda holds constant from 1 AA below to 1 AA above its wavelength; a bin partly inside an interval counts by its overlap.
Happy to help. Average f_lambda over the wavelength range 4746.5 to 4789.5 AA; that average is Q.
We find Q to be 14.6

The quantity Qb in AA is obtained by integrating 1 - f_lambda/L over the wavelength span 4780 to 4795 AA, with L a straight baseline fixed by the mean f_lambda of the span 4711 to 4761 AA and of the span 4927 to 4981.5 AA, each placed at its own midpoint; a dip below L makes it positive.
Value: 0.9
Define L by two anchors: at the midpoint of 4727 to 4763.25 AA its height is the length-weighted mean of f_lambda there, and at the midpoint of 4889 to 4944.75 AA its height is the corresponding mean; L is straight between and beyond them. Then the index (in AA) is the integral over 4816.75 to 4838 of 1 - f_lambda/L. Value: -1.1 AA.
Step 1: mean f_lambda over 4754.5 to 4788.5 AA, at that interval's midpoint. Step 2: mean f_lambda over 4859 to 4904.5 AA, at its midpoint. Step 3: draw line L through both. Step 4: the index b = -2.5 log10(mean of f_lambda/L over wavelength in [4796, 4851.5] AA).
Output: -0.07 mag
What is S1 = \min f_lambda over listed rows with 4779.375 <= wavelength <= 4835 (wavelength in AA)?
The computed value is 12.35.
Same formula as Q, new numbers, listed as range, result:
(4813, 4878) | 14.8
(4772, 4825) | 14.9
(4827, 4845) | 15.2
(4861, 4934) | 14.3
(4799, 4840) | 15.3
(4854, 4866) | 13.8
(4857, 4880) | 13.9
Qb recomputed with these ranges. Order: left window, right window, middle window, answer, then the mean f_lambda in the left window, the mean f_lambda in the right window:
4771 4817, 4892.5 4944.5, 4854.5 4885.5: 0.6 AA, 14.8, 14.4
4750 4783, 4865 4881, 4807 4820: -0.6 AA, 14.7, 14.4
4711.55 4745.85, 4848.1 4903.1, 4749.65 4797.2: 1.3 AA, 15.2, 14.5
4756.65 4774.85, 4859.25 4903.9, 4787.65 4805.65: -0.9 AA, 14.5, 14.4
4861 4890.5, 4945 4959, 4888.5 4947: 0.3 AA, 14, 14.6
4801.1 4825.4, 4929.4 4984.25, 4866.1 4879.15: 0.9 AA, 15.3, 14.5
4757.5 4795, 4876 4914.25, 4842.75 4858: -0.5 AA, 14.4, 14.7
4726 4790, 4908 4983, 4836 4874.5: 0.6 AA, 14.8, 14.4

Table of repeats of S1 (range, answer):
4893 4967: 10.27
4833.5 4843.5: 14.65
